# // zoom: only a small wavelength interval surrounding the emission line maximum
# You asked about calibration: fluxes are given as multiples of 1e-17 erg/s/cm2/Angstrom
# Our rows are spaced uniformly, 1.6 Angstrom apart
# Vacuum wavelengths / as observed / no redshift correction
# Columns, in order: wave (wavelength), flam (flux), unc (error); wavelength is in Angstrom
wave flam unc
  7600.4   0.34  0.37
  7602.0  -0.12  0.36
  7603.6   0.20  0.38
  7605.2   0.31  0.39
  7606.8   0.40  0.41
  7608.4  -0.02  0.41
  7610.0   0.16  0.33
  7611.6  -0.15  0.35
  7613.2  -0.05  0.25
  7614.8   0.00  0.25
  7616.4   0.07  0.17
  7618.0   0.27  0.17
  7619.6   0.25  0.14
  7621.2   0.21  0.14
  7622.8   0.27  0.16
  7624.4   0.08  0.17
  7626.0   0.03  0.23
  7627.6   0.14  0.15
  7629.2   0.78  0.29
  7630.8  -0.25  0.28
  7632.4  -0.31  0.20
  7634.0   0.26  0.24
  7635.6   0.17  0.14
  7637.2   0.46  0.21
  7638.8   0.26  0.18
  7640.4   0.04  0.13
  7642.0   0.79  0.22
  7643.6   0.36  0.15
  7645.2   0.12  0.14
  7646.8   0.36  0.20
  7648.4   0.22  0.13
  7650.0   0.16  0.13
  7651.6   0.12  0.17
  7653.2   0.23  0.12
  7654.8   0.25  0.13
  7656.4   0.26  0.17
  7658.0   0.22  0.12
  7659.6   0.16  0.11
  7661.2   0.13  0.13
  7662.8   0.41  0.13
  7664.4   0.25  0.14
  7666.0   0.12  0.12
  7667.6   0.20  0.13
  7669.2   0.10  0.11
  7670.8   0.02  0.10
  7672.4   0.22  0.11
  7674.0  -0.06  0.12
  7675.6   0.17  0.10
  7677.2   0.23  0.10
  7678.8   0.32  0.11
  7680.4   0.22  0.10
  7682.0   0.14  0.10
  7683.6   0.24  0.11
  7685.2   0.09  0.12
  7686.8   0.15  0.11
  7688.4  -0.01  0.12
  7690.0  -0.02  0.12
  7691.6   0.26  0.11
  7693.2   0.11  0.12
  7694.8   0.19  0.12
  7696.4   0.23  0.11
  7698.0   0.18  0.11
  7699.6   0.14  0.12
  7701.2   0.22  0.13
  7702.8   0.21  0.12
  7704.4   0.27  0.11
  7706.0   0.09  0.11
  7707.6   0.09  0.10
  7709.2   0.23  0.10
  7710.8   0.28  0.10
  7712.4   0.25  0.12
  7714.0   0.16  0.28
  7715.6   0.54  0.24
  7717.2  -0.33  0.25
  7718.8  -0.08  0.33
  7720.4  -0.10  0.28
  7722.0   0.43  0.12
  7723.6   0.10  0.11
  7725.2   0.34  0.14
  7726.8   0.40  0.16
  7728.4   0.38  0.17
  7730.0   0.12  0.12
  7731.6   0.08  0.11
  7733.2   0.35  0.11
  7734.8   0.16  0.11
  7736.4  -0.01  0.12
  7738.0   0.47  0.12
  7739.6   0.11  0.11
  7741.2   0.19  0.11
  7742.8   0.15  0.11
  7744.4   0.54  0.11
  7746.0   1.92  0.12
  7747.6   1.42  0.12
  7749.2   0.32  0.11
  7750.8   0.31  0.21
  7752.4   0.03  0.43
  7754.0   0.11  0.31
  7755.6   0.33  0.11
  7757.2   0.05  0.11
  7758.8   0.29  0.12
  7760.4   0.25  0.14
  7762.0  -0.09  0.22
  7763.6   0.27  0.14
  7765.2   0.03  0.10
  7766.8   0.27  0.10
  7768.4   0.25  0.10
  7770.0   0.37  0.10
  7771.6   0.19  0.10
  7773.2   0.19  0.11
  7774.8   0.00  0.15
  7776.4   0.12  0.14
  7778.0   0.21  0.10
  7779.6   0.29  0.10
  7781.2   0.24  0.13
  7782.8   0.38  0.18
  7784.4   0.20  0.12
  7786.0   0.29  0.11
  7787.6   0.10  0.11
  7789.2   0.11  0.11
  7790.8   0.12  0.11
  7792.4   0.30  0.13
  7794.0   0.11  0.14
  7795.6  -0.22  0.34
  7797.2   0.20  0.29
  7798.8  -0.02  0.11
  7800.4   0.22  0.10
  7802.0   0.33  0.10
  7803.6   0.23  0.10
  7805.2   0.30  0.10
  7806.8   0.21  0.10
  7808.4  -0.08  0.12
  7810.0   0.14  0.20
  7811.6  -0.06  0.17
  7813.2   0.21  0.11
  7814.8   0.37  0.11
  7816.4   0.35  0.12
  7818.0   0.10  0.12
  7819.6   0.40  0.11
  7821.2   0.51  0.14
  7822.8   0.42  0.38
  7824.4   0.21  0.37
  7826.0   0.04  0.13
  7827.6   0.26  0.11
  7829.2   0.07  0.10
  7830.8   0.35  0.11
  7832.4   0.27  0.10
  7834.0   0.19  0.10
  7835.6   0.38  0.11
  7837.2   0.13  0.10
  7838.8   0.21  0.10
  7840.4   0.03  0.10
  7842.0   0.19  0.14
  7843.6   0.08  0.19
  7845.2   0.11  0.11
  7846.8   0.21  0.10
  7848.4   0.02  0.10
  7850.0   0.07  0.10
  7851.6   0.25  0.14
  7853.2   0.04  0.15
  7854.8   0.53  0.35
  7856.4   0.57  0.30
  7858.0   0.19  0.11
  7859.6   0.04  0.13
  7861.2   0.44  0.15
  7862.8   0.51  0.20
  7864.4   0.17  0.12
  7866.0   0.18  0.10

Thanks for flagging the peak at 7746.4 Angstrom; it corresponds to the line H-alpha 6563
